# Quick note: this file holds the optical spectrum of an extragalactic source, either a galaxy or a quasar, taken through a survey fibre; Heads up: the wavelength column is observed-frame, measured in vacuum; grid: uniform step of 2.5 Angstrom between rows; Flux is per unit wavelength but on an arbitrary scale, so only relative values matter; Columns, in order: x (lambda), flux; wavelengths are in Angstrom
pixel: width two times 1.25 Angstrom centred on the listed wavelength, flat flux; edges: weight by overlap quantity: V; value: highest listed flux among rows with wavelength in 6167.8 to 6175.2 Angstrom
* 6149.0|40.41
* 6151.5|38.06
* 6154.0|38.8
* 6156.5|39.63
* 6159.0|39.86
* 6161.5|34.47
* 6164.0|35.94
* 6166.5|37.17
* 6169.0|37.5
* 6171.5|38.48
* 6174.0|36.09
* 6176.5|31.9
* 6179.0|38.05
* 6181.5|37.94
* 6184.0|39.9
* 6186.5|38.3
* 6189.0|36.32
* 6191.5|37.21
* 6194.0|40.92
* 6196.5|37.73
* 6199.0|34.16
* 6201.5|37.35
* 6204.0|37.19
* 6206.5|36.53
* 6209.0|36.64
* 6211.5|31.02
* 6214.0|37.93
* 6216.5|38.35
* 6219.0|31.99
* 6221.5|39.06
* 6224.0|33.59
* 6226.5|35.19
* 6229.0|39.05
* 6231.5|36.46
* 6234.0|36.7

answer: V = 38.48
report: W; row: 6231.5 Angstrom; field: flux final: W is 36.46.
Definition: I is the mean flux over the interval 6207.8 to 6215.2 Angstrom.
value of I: 35.2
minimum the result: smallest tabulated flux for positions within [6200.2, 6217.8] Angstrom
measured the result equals 31.02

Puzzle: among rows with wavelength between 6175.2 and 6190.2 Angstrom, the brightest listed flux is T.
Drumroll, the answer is 39.9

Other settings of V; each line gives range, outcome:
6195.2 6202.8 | 37.73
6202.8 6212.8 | 37.19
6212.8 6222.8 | 39.06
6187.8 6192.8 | 37.21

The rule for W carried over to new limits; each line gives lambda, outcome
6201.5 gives 37.35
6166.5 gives 37.17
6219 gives 31.99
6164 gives 35.94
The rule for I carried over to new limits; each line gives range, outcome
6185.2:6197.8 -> 38.1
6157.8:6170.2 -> 37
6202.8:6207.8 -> 36.9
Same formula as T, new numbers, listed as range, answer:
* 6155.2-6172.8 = 39.86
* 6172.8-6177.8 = 36.09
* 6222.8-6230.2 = 39.05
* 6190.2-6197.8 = 40.92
